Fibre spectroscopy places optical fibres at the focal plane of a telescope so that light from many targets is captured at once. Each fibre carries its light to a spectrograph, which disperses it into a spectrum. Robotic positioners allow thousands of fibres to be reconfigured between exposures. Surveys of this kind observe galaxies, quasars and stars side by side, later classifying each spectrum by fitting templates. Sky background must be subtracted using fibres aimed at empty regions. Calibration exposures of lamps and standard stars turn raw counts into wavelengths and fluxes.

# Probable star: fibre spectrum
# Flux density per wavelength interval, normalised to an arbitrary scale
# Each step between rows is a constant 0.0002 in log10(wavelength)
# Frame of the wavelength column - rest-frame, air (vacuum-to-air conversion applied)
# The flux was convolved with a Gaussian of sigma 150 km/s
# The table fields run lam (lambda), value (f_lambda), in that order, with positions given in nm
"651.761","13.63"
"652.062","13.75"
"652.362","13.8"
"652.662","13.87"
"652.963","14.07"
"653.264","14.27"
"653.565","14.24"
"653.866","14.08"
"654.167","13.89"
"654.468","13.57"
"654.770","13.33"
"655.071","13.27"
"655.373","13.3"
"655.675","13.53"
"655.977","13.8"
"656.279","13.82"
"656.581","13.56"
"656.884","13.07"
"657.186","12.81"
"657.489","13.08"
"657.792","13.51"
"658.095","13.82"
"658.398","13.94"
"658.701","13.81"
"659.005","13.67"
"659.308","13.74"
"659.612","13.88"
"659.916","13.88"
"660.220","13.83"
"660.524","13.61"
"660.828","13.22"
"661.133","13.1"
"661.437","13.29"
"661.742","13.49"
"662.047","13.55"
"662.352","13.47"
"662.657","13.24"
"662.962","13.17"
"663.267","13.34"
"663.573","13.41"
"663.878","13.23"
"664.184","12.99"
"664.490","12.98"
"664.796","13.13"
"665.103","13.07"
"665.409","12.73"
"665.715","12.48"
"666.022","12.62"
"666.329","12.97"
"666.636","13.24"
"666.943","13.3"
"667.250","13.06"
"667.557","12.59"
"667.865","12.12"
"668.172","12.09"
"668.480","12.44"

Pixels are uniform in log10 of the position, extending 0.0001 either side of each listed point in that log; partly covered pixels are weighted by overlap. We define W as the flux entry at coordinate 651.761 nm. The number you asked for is 13.63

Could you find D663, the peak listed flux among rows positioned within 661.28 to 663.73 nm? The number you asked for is 13.55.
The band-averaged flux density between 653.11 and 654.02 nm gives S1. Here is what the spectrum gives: 14.2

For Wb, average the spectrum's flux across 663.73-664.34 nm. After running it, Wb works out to 13.1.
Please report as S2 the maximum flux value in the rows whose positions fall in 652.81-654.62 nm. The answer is 14.27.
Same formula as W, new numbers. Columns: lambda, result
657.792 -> 13.51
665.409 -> 12.73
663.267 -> 13.34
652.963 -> 14.07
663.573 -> 13.41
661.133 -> 13.1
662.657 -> 13.24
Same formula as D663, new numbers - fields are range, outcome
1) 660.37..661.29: 13.61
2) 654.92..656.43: 13.82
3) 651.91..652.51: 13.8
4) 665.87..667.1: 13.3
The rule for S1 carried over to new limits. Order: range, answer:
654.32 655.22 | 13.4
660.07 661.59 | 13.4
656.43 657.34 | 13.1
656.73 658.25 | 13.3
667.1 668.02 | 12.6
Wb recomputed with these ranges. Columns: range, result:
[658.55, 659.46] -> 13.7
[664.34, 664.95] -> 13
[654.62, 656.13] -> 13.5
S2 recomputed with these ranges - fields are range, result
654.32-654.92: 13.57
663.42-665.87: 13.41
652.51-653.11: 14.07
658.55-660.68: 13.88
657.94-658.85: 13.94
